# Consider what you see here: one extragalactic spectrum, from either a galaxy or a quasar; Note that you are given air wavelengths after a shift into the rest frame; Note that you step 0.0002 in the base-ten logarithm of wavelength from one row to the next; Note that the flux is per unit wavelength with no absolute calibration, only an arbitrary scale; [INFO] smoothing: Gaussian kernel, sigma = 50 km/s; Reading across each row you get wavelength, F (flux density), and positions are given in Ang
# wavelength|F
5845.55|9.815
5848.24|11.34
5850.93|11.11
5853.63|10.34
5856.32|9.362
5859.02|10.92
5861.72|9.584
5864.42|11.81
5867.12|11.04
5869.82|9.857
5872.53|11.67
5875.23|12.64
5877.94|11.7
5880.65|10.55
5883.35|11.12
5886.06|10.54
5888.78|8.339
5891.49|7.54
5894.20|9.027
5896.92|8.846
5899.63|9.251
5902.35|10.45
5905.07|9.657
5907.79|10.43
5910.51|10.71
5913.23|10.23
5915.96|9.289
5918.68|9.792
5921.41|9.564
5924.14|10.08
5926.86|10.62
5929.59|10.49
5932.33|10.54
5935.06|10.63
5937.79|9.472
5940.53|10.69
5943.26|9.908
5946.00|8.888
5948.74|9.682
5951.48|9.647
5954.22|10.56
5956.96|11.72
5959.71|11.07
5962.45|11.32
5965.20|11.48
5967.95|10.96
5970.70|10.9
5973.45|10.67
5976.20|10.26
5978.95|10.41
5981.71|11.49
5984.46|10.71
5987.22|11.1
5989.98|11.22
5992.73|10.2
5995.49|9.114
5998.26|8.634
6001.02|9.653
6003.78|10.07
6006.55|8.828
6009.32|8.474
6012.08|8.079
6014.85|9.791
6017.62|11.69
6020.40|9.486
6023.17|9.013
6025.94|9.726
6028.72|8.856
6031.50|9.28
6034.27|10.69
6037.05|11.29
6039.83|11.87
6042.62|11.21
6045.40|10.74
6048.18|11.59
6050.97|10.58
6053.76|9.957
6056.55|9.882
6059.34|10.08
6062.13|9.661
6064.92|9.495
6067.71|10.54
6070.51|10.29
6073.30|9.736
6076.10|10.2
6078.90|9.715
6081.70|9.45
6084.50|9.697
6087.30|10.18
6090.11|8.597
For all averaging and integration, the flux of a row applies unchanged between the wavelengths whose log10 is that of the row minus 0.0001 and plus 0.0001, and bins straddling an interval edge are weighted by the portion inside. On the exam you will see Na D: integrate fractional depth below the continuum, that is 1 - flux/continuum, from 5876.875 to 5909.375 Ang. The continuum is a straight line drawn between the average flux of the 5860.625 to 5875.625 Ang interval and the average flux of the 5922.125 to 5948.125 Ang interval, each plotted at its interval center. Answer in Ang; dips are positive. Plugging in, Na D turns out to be 2.8 Ang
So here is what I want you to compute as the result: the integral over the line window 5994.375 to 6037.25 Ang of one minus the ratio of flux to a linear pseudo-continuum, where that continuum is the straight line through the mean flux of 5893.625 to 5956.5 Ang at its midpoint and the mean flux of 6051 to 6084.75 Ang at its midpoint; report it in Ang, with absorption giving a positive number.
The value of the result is 1.9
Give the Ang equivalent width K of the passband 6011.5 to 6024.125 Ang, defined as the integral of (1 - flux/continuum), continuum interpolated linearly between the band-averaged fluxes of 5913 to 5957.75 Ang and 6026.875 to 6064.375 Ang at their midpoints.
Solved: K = 0.7 Ang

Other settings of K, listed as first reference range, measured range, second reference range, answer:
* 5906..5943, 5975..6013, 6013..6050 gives 1.5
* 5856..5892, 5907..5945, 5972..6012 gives 0.6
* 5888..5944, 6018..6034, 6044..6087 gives 0.8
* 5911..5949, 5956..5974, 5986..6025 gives -2.4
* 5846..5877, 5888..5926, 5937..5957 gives 3.1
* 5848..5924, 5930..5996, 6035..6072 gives -1.1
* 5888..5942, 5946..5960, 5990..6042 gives -0.8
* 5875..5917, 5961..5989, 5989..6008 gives -3.5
